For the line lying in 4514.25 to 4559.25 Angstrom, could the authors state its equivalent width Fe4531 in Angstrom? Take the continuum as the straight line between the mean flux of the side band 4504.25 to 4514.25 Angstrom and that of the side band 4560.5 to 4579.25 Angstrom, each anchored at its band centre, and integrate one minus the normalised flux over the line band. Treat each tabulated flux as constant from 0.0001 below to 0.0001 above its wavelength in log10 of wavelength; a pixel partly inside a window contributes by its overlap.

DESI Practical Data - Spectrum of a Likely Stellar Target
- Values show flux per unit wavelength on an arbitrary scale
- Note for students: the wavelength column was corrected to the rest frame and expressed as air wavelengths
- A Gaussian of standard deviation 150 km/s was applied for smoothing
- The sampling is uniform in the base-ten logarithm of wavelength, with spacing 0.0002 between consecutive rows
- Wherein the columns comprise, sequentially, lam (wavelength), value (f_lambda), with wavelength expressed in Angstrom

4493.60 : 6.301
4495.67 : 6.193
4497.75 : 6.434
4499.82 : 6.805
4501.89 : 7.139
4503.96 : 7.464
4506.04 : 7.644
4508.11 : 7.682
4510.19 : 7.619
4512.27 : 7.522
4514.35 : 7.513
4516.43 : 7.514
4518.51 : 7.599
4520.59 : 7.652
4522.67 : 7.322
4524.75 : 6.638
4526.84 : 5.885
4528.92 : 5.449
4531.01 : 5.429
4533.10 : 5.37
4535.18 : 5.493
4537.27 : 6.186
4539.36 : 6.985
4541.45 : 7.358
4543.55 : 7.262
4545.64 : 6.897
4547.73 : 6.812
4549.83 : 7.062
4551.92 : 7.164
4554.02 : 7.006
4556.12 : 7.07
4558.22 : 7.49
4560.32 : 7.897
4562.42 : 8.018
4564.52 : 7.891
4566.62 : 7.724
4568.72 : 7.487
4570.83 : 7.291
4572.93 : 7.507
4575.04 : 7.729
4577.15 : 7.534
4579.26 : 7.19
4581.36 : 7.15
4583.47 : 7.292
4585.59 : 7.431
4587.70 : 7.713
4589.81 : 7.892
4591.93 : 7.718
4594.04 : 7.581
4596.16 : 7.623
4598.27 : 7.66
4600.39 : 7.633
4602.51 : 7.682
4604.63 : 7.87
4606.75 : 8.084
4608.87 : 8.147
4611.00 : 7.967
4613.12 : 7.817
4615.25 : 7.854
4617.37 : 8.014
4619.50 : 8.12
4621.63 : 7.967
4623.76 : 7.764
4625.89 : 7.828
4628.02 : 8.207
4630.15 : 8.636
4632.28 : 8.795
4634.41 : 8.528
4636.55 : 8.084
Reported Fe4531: 5.0 Angstrom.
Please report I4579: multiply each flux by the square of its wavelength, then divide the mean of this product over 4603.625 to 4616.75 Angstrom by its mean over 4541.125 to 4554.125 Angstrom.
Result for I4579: 1.2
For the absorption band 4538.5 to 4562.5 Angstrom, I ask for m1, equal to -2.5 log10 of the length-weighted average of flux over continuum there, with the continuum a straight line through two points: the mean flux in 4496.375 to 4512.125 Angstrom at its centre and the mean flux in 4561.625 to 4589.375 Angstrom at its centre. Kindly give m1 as 0.03 mag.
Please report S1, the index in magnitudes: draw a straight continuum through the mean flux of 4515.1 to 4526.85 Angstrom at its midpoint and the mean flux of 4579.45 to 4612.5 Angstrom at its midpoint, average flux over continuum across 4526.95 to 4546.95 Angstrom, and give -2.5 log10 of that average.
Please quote 0.170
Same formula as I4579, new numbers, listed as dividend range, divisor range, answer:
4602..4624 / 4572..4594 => 1.07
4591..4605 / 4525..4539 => 1.37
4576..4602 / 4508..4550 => 1.14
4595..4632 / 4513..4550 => 1.23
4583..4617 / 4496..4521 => 1.10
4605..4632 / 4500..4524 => 1.13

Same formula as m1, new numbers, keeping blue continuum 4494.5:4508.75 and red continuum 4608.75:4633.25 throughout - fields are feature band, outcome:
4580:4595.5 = 0.036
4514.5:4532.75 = 0.085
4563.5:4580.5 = 0.016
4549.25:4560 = 0.042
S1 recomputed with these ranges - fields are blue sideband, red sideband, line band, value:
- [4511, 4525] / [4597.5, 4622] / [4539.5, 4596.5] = 0.04 mag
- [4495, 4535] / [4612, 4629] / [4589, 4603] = 0.00 mag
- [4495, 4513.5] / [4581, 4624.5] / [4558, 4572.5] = -0.02 mag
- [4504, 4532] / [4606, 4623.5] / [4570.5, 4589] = 0.03 mag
